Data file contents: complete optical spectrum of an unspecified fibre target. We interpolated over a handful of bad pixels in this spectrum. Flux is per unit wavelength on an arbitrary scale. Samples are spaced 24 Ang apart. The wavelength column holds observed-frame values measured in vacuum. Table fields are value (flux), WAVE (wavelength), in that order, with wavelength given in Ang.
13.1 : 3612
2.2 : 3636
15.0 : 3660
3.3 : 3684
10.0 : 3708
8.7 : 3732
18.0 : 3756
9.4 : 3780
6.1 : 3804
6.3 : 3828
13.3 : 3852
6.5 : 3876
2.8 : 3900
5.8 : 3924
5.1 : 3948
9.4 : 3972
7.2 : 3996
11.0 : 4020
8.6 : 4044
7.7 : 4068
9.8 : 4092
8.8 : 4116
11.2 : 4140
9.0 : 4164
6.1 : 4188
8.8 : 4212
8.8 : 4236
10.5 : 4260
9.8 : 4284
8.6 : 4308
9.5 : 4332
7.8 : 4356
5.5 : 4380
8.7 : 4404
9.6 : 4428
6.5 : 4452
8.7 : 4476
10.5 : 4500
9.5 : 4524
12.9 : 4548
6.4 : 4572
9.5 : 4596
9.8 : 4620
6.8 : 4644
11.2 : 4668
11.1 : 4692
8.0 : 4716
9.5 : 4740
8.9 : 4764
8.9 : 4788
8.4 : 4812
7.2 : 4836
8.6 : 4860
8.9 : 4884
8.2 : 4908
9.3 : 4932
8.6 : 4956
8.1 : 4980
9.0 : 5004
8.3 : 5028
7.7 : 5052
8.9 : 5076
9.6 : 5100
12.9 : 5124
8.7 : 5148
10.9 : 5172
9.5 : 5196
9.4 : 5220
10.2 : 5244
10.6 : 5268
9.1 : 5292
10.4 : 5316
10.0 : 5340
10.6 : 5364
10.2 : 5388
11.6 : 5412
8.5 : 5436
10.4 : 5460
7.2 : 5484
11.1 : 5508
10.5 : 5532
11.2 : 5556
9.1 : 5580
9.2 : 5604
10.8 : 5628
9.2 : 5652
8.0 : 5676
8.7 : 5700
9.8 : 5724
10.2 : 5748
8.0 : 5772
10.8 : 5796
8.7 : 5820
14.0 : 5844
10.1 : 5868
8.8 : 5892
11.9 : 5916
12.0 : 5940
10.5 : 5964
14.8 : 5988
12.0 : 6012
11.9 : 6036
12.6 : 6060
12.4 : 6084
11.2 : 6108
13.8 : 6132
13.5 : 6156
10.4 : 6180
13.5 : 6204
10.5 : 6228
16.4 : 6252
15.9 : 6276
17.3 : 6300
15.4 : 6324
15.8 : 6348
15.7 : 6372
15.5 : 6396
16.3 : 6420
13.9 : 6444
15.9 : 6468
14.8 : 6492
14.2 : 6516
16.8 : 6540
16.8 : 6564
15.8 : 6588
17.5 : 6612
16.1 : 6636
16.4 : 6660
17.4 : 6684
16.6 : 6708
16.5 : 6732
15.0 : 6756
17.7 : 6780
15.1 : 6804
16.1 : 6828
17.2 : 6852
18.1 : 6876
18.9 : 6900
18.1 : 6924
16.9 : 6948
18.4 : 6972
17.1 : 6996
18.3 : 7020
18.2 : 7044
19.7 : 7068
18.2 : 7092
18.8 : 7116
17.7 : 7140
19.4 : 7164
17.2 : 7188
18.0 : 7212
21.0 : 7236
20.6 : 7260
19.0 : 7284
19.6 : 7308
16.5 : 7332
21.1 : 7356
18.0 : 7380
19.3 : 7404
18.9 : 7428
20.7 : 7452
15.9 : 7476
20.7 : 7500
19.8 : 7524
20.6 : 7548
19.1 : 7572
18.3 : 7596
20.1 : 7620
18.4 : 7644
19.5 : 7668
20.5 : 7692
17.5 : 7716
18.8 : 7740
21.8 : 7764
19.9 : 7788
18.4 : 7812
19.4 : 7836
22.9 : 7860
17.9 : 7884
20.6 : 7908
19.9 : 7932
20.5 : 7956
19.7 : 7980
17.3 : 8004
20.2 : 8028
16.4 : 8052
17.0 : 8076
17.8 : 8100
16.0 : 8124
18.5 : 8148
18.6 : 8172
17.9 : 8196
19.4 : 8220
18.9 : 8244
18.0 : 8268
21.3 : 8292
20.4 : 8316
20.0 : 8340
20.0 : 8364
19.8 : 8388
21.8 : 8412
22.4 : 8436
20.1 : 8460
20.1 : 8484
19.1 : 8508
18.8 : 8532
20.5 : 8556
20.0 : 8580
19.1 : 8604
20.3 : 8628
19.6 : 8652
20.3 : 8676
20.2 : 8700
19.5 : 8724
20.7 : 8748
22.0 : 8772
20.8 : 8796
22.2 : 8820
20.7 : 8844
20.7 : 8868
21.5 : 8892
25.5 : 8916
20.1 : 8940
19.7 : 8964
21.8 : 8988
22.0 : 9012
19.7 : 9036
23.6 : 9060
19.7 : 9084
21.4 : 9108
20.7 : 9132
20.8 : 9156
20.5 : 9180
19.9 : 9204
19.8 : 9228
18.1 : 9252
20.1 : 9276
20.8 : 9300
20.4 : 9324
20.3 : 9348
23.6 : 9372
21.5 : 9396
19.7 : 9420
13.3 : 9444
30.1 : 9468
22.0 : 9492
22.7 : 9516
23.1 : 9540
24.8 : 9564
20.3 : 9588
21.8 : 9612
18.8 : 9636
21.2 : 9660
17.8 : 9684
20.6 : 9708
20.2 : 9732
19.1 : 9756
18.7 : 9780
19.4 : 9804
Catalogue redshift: 0.57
